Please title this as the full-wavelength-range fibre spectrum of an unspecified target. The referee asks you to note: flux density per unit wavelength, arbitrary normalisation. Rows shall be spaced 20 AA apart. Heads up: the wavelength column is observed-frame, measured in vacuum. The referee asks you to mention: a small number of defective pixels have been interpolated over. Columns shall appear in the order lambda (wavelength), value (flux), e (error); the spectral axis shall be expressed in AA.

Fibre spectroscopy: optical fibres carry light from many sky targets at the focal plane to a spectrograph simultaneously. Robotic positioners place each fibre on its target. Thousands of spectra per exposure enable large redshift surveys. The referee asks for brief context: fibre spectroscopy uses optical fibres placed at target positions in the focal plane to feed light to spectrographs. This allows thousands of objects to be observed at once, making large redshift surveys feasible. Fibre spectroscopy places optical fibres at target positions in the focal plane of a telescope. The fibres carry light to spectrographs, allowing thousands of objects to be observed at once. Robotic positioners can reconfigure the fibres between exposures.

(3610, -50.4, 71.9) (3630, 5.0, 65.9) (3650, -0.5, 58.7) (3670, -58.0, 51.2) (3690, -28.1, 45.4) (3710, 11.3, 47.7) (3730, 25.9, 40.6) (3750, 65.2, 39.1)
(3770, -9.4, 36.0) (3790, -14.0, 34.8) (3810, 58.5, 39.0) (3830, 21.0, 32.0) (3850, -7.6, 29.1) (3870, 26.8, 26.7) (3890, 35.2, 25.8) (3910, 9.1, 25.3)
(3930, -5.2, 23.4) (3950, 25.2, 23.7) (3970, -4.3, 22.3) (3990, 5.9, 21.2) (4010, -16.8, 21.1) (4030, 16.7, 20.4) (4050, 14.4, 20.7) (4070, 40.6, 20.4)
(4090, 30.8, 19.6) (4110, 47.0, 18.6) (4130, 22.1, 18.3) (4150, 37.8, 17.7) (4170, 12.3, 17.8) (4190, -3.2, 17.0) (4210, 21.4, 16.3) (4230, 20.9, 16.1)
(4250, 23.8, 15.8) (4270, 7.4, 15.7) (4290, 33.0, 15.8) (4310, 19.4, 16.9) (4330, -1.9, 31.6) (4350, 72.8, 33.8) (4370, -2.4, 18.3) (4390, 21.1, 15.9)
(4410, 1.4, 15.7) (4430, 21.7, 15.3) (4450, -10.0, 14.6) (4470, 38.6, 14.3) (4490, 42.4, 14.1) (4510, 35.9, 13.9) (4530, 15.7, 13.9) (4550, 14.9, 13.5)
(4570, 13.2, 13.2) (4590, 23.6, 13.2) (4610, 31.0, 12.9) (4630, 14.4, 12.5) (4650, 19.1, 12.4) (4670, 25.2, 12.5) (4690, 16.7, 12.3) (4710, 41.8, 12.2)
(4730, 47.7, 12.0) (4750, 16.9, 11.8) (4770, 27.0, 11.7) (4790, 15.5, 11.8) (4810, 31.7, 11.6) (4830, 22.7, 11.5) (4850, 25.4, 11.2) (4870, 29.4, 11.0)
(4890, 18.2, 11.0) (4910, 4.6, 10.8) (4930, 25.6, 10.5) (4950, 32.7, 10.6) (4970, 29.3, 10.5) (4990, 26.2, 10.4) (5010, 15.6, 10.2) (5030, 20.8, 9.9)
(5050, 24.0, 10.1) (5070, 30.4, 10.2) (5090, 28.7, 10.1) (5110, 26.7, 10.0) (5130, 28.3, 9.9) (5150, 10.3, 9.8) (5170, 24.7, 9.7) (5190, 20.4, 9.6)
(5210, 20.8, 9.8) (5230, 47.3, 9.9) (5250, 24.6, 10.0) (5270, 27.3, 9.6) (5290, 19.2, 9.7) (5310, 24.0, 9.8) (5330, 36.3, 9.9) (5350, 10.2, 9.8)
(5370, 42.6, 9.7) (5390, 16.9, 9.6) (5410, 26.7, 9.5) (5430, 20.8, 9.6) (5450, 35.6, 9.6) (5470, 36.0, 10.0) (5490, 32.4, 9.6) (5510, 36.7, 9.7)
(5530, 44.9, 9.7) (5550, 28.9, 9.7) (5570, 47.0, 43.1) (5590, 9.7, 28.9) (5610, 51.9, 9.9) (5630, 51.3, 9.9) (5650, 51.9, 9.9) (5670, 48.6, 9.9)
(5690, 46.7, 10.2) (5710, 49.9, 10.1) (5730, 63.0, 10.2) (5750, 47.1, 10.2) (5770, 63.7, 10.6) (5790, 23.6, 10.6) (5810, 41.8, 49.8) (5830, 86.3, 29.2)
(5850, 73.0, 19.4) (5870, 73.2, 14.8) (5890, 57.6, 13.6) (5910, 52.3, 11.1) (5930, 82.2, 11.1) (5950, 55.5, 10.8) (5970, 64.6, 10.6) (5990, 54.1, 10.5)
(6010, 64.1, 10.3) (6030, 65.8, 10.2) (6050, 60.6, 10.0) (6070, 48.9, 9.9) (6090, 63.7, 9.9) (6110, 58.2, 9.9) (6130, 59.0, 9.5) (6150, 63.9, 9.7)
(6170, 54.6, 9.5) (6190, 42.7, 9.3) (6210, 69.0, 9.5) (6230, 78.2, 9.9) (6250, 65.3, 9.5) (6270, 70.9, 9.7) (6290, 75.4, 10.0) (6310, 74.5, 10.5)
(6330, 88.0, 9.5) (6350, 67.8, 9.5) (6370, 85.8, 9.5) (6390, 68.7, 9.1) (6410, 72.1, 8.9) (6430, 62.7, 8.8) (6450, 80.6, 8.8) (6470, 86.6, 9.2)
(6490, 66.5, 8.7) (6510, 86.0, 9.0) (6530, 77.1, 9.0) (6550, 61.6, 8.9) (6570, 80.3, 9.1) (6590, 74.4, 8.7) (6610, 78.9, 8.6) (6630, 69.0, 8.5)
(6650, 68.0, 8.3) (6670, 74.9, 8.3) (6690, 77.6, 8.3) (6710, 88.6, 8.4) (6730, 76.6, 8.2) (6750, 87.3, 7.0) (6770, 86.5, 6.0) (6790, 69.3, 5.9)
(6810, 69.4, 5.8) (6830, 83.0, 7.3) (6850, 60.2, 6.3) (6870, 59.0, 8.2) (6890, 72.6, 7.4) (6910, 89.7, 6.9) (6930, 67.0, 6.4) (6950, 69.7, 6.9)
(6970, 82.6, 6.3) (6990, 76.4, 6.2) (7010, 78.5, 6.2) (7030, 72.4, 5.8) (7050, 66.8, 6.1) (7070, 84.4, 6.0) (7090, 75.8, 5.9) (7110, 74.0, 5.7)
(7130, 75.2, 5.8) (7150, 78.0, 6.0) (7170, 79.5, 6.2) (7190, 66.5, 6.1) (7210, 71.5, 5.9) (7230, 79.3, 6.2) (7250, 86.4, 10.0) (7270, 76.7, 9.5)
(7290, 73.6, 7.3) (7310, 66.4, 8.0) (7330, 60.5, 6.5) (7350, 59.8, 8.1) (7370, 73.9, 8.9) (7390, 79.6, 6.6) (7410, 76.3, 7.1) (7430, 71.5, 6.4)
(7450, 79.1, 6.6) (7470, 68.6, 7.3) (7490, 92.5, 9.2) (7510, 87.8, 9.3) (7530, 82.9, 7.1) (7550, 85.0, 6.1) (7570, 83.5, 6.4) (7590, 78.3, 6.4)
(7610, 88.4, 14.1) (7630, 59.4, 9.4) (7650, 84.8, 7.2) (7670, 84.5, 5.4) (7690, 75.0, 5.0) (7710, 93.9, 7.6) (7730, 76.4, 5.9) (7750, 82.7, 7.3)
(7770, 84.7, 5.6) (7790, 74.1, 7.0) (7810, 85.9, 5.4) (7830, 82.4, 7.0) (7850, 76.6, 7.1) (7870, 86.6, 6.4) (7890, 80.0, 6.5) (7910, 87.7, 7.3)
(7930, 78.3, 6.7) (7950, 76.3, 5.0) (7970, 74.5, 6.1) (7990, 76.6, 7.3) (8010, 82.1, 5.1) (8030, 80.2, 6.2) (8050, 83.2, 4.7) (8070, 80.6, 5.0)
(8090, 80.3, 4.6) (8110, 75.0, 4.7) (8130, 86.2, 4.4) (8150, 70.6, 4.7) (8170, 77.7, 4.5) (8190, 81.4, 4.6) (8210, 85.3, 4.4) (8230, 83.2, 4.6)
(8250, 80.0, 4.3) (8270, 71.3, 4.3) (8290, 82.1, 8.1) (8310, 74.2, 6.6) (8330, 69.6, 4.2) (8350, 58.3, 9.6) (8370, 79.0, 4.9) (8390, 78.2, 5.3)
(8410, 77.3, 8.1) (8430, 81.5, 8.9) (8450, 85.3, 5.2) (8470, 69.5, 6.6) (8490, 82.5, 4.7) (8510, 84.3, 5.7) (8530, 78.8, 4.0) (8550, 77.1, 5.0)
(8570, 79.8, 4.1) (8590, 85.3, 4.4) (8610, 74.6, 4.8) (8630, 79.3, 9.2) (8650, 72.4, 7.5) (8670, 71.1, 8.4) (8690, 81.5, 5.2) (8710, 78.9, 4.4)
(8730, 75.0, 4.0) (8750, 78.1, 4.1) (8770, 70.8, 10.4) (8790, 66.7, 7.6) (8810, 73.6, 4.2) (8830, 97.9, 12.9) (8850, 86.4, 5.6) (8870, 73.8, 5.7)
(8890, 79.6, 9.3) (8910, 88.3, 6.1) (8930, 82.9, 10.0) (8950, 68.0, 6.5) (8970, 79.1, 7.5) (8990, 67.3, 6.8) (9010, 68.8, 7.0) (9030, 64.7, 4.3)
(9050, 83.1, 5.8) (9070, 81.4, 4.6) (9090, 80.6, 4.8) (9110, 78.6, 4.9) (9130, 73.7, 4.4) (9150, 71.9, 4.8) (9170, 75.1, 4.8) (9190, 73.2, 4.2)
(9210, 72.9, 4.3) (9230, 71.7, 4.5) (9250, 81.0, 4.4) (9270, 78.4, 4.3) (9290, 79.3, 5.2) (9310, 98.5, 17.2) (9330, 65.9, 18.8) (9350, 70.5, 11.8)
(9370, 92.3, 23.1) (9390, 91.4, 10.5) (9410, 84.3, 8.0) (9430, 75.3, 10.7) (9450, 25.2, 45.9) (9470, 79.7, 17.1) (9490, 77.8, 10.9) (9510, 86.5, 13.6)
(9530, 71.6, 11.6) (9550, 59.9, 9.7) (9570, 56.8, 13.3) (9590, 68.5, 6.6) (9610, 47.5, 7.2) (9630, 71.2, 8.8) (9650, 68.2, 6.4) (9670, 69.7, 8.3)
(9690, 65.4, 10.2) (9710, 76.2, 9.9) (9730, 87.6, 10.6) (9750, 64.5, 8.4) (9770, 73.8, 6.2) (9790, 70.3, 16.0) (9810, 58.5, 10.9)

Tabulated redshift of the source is 0.41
